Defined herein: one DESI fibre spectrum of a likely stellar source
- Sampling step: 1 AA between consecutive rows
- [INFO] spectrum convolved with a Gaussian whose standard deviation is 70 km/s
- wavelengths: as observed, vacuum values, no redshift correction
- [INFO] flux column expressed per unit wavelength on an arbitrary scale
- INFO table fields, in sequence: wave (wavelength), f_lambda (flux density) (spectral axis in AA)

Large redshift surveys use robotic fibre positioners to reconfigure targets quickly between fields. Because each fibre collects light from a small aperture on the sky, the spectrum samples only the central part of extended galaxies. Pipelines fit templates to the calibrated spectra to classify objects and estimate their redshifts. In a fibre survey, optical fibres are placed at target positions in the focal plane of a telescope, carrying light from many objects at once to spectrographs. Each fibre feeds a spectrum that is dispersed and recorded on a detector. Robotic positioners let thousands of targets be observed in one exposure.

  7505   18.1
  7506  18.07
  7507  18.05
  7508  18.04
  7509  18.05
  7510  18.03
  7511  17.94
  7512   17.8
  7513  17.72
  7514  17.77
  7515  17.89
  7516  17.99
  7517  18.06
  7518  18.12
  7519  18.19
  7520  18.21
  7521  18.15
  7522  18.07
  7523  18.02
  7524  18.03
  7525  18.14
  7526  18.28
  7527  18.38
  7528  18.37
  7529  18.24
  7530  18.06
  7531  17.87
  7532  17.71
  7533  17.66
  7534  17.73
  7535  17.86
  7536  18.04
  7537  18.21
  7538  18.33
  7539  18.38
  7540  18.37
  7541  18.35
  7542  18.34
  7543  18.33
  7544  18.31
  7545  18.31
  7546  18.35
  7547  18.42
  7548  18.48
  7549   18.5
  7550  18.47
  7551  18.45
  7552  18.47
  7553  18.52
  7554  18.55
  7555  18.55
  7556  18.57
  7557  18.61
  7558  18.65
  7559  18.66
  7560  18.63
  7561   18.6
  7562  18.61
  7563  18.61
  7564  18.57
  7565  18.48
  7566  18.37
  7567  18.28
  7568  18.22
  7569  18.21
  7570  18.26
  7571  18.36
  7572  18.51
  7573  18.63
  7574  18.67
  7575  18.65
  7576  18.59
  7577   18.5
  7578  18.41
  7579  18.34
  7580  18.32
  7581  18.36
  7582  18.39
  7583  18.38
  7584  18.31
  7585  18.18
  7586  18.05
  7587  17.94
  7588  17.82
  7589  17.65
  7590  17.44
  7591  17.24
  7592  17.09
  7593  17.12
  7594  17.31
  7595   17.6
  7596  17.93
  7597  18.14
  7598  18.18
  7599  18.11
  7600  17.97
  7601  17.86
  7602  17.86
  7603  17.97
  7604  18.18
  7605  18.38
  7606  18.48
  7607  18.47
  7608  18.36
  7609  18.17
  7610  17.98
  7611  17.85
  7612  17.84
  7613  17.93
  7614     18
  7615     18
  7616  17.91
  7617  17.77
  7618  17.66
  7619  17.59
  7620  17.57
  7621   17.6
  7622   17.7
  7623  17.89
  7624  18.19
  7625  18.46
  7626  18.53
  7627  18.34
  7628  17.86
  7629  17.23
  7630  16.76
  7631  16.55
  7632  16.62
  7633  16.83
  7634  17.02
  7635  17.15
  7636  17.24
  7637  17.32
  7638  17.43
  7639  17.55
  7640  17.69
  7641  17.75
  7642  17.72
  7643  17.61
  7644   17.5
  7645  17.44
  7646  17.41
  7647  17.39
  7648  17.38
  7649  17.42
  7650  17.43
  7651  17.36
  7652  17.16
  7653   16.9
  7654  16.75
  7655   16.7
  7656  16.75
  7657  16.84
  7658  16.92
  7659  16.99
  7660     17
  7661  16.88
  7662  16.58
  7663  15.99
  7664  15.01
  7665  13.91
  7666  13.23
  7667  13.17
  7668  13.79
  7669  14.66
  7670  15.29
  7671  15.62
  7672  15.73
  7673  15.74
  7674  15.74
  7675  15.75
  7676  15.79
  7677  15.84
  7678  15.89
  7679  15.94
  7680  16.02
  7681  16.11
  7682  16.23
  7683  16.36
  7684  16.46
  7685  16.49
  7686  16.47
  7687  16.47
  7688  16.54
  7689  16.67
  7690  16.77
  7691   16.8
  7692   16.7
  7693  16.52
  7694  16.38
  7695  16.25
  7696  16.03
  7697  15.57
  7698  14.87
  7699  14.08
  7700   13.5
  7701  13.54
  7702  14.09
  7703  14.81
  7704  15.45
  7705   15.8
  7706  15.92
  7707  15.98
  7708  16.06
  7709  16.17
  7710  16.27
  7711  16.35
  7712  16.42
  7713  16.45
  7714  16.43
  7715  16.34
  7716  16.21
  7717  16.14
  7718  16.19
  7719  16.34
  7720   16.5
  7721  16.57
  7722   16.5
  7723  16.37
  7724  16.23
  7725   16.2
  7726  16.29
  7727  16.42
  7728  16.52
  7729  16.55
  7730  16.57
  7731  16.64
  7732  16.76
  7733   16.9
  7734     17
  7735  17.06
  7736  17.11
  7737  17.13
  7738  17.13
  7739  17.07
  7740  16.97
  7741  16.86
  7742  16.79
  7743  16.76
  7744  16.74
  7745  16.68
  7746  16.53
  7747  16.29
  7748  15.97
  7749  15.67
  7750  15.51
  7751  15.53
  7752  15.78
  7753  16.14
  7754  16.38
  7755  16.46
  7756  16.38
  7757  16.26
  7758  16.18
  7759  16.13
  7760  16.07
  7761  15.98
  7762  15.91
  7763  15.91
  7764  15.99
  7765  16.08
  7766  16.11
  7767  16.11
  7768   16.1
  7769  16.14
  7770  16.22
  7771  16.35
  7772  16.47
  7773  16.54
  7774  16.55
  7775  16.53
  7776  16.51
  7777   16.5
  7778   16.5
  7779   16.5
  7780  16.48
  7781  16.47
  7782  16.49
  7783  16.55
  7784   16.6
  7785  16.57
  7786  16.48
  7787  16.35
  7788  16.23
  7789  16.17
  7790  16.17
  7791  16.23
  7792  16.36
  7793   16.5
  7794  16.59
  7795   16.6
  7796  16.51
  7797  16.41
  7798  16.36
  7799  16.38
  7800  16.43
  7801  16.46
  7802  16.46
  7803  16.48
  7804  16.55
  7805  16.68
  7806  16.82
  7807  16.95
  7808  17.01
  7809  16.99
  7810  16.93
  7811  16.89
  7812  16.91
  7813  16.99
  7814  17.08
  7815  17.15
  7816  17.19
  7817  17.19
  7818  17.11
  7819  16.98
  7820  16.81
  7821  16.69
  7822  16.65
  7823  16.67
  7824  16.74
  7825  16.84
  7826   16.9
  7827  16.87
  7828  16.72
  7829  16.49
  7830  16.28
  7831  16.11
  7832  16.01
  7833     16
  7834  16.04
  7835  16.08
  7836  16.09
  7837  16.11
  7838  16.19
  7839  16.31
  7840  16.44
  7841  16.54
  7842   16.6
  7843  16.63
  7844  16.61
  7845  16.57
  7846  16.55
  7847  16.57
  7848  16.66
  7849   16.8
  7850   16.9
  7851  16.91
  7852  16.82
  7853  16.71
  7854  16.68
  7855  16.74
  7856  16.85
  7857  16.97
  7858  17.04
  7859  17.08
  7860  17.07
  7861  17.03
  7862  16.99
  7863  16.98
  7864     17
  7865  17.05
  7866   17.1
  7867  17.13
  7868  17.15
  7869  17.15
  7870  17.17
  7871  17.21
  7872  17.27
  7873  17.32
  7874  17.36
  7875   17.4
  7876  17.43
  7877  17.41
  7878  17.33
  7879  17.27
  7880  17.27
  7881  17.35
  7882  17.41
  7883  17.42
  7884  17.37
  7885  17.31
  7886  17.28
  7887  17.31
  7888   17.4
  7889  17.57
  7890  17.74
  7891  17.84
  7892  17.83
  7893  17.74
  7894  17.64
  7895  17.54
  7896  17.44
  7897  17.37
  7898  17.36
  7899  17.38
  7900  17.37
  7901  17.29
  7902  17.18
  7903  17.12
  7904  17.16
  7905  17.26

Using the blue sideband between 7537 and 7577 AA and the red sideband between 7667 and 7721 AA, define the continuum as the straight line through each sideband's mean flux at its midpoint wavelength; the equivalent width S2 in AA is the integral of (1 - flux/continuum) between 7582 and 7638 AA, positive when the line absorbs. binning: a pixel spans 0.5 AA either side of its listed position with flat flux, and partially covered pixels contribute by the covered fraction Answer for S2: -1.1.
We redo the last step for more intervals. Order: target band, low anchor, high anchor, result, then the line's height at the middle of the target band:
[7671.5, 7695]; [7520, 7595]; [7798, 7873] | 1.8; 17.6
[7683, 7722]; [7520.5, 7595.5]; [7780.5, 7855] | 3.0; 17.3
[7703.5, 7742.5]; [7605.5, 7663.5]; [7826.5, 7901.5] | 1.8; 17.3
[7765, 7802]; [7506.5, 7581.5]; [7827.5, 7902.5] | 2.0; 17.3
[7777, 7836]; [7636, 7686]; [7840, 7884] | 0.9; 16.8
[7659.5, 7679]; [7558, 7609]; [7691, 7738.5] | 1.7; 16.8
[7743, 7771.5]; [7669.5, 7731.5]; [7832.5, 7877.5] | 0.3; 16.3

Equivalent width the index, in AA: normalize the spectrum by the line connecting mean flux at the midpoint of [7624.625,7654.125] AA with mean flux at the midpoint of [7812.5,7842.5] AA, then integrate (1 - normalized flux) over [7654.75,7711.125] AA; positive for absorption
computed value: 4.7 AA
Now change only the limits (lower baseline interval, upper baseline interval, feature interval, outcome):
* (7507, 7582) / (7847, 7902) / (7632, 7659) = 1.1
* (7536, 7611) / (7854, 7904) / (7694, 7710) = 2.3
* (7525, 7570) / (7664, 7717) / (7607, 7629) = -1.2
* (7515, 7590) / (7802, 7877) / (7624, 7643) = 0.4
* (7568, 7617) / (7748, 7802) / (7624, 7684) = 3.0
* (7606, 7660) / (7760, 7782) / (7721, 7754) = 0.1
